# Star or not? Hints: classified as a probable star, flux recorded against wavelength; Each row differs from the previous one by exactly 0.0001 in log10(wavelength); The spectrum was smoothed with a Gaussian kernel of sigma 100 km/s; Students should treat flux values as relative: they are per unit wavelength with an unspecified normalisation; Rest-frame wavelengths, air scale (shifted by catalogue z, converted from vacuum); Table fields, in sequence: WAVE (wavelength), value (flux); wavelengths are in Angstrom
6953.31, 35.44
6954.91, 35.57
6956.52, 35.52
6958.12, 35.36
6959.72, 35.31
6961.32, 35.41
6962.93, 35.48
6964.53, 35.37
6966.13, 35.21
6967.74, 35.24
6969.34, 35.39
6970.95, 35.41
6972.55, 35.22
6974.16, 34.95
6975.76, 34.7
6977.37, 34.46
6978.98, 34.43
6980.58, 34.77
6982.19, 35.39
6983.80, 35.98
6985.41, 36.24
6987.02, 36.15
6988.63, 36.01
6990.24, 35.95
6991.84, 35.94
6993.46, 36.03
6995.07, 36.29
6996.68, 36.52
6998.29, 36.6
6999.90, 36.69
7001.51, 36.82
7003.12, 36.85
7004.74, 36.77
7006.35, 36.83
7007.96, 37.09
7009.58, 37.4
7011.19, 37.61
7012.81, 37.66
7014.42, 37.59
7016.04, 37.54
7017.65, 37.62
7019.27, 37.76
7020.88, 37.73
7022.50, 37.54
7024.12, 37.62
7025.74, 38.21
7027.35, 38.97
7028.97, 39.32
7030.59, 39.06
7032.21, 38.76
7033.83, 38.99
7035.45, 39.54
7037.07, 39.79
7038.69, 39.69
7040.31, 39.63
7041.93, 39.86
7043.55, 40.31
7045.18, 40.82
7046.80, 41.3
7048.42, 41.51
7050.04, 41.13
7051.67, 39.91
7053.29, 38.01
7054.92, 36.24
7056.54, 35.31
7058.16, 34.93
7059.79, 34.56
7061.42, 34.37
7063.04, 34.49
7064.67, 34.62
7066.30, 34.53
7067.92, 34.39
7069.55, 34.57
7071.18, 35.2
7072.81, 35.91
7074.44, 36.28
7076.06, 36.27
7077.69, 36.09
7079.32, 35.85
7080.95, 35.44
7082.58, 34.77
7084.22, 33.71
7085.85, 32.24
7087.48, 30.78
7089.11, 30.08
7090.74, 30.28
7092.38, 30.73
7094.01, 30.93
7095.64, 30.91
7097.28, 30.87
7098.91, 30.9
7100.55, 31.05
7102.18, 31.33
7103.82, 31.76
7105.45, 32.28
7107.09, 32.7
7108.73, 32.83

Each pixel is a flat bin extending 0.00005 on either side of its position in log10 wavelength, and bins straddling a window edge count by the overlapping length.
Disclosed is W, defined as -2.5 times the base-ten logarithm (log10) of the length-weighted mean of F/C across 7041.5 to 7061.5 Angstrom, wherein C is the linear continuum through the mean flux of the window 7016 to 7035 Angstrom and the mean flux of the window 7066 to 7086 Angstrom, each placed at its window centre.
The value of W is -0.050 mag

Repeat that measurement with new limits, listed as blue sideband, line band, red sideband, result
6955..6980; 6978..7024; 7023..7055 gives 0.02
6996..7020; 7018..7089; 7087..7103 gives -0.10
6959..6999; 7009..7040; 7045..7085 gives -0.07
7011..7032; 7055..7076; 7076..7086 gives 0.02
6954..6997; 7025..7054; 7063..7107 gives -0.17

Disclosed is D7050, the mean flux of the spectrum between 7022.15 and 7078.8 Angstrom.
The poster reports 37.6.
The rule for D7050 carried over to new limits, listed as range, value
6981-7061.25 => 37.7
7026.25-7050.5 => 39.9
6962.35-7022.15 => 36.2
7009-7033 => 38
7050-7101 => 34.1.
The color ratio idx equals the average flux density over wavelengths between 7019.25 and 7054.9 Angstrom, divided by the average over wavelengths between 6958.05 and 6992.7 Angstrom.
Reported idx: 1.1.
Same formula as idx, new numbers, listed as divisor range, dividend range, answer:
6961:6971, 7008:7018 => 1.06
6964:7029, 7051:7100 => 0.93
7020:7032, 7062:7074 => 0.91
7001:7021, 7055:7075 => 0.94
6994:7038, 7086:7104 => 0.82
